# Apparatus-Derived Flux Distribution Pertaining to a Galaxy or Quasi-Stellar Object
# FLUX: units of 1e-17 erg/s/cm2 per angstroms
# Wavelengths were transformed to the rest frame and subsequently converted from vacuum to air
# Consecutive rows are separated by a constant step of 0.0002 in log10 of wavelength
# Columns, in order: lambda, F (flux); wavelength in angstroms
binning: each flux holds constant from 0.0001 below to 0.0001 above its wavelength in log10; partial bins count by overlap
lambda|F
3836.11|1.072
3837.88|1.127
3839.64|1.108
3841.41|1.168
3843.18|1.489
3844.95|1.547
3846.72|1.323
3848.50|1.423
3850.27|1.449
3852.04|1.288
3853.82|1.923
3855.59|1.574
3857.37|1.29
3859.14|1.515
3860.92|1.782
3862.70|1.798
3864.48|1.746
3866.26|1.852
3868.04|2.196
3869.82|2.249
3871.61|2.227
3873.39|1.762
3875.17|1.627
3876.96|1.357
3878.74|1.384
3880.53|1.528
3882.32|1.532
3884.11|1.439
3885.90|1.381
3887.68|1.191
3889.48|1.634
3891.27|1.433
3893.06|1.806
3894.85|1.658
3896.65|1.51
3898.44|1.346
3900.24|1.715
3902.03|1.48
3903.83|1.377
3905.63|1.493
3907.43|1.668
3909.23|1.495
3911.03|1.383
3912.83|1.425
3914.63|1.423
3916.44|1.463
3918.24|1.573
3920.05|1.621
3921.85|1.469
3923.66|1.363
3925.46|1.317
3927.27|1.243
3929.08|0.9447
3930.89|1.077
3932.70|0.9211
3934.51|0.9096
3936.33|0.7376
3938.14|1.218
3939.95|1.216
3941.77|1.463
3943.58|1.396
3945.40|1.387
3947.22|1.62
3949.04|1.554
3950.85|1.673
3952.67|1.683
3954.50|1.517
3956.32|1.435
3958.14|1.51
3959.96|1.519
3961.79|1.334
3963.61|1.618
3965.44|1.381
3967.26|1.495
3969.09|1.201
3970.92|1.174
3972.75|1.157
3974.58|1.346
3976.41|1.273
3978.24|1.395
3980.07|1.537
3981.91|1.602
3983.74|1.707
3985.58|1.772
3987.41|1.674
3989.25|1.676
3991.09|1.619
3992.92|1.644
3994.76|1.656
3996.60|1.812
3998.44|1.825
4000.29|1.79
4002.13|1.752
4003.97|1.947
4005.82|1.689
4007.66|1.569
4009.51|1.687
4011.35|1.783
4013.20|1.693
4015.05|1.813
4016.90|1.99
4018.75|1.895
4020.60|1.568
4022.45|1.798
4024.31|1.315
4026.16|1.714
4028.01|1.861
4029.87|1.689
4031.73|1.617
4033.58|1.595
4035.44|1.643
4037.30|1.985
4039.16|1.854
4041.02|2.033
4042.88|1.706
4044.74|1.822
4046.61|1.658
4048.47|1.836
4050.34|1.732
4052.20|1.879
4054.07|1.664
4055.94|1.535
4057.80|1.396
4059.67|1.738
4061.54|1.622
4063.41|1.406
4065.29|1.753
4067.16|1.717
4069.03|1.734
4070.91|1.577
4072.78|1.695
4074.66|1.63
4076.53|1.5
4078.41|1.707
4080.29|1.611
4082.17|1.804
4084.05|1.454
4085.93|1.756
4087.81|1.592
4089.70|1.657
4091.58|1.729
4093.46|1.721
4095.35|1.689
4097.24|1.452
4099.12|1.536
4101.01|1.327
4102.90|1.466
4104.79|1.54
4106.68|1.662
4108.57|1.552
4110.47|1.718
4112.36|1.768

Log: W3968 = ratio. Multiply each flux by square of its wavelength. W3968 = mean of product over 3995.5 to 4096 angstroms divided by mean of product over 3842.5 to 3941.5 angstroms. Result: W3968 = 1.24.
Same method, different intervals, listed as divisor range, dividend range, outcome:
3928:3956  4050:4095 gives 1.36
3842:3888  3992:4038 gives 1.16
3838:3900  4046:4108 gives 1.15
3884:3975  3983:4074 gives 1.29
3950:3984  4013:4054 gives 1.26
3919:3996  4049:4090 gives 1.23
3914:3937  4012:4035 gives 1.45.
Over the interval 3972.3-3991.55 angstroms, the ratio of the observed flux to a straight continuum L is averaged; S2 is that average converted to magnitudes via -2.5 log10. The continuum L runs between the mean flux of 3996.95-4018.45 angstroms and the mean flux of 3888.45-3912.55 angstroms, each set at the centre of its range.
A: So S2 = 0.128 mag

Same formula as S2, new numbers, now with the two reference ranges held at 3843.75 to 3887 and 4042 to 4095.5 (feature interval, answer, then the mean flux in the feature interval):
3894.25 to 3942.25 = 0.21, 1.35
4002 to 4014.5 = -0.05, 1.73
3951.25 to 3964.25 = 0.09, 1.52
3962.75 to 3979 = 0.23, 1.34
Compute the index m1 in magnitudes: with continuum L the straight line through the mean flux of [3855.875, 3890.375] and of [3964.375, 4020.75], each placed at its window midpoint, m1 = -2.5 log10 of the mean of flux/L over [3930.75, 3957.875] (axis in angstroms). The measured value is 0.221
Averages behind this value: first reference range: 1.66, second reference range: 1.62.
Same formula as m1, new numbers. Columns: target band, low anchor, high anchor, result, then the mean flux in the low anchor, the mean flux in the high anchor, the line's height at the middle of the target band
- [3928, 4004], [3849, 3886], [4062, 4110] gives 0.13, 1.67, 1.61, 1.64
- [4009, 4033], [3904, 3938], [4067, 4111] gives -0.16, 1.31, 1.61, 1.49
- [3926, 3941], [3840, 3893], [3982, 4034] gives 0.50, 1.59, 1.72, 1.65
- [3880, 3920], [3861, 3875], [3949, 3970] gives 0.19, 1.95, 1.49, 1.79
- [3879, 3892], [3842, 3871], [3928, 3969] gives 0.08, 1.65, 1.34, 1.56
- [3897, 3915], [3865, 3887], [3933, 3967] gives 0.07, 1.71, 1.39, 1.58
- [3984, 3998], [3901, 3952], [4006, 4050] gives -0.06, 1.36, 1.74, 1.6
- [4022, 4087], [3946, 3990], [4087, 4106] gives -0.09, 1.49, 1.57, 1.55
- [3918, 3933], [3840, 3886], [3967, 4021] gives 0.25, 1.61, 1.63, 1.62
